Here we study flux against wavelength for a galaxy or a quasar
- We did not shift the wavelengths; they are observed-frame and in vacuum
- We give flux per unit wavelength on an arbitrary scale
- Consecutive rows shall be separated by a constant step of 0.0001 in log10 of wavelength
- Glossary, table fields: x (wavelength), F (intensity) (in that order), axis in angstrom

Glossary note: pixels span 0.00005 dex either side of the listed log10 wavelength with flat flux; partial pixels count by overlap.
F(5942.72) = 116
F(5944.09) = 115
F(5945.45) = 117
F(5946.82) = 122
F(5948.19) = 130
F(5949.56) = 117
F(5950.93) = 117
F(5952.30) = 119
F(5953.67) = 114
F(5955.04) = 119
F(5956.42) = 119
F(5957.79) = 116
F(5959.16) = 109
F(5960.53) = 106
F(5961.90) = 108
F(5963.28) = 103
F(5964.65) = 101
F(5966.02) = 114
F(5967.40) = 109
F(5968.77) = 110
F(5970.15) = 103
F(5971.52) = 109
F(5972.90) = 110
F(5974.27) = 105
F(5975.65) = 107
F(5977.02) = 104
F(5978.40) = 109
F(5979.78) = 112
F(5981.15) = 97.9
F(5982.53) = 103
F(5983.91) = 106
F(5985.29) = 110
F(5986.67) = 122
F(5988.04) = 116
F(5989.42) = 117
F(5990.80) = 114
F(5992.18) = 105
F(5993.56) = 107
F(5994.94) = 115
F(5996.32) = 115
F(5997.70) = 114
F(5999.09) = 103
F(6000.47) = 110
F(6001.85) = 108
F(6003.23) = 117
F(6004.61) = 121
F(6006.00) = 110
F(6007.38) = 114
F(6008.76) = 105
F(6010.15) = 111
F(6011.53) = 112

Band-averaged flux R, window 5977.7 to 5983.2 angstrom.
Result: 105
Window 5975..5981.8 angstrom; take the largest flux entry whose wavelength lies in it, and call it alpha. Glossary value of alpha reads 112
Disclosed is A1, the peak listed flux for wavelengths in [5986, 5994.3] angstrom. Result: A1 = 122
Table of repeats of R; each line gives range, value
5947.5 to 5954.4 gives 119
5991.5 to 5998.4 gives 111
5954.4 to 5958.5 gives 118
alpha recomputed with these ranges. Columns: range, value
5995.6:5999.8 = 115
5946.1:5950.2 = 130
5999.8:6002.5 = 110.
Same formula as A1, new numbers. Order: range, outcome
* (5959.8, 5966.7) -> 114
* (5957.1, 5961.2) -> 116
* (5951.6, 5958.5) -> 119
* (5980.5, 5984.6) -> 106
